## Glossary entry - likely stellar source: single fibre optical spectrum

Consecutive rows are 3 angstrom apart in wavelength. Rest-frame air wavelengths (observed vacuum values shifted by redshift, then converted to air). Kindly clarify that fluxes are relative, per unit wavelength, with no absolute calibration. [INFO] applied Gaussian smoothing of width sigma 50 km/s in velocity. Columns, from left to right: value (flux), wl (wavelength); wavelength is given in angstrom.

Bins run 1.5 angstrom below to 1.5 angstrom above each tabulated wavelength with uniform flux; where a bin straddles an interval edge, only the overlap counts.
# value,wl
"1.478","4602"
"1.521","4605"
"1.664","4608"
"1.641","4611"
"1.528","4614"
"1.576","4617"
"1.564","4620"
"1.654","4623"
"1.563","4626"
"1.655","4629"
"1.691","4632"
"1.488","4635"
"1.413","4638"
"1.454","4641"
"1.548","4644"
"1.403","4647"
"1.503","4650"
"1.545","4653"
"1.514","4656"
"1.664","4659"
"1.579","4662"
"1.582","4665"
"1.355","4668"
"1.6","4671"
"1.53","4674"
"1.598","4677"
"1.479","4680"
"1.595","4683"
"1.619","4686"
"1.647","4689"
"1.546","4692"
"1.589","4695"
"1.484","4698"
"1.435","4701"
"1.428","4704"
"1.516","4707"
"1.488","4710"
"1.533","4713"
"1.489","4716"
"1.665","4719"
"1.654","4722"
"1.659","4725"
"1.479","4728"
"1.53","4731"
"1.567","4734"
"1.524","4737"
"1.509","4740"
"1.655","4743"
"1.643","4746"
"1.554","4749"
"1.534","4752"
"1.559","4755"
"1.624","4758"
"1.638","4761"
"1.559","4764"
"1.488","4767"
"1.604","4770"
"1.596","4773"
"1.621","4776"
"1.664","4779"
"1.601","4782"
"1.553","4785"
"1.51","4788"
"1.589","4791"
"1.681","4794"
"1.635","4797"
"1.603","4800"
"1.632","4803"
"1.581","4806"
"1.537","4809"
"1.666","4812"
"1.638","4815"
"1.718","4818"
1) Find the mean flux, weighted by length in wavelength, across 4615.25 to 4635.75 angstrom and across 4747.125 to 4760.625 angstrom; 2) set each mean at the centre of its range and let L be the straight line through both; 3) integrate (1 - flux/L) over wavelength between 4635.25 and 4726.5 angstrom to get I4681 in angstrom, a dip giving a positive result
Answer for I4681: 3.1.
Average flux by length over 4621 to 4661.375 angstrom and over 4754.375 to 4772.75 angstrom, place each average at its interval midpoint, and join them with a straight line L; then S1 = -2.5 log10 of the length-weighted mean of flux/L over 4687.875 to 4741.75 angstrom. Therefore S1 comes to 0.02 mag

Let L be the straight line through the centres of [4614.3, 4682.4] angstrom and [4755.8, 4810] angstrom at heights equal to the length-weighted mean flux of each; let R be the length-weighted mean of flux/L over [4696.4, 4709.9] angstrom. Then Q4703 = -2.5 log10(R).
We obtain 0.07 mag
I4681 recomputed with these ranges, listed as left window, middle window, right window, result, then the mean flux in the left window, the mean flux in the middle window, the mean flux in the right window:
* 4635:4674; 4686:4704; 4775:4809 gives 0.0 angstrom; 1.51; 1.54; 1.6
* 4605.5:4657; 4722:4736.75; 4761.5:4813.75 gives 0.1 angstrom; 1.55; 1.57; 1.6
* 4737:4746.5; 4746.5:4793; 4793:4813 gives 0.5 angstrom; 1.59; 1.58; 1.62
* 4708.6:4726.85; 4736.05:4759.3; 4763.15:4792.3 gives 0.0 angstrom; 1.58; 1.58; 1.58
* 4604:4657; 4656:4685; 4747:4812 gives 0.2 angstrom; 1.55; 1.55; 1.59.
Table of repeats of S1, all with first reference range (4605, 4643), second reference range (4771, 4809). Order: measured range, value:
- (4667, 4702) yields 0.03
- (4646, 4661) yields 0.03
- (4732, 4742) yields 0.04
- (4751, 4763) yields 0.00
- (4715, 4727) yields -0.02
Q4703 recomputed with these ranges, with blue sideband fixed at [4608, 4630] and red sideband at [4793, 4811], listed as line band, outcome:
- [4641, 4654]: 0.08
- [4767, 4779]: 0.01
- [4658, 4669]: 0.04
